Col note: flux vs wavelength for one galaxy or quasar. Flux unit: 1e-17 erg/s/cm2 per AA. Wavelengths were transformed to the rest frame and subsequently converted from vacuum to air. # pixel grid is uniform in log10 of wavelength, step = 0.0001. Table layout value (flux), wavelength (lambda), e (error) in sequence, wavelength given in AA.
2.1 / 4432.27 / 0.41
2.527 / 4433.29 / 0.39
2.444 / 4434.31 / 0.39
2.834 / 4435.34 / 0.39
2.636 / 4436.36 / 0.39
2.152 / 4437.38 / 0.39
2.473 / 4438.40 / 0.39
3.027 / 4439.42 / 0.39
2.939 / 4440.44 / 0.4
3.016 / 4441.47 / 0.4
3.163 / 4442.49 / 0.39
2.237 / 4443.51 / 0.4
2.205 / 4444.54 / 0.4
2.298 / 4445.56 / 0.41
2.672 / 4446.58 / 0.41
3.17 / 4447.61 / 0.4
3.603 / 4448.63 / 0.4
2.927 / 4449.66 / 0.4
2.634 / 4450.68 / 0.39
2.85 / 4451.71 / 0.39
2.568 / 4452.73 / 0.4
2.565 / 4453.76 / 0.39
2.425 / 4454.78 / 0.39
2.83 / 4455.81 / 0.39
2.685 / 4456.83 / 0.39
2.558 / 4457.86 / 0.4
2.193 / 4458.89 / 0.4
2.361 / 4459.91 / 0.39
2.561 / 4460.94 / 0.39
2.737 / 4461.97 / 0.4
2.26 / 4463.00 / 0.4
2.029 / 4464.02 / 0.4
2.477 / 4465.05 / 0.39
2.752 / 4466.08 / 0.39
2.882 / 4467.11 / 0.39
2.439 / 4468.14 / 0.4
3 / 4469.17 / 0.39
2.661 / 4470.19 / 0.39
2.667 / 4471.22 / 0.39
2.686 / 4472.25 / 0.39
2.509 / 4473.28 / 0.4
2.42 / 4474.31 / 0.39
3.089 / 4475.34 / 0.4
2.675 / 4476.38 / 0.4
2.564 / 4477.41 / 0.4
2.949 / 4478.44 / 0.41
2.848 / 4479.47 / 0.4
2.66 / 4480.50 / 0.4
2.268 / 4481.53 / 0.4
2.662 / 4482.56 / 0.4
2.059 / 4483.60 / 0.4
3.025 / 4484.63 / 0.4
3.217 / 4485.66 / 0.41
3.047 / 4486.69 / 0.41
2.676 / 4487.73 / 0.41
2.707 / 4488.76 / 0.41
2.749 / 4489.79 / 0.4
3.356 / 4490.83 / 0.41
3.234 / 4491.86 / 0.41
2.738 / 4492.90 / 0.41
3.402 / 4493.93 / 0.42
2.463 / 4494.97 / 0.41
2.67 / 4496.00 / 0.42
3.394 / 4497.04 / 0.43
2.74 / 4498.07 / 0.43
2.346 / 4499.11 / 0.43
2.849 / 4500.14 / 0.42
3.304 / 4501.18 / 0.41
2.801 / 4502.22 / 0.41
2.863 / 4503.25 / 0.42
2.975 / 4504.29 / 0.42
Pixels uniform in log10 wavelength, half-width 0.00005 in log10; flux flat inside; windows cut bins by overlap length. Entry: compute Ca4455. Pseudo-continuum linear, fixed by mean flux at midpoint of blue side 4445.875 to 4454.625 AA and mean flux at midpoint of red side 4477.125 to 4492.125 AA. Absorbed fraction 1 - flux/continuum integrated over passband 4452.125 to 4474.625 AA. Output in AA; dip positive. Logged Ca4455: 2.1 AA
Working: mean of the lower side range 2.84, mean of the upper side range 2.8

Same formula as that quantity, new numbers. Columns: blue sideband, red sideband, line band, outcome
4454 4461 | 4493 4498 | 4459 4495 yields 0.4 AA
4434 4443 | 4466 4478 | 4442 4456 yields 0.0 AA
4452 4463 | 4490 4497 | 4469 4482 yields 0.4 AA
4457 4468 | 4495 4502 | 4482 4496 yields -0.5 AA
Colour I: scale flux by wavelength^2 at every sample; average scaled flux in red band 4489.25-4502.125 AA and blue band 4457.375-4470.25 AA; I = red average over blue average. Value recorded 1.18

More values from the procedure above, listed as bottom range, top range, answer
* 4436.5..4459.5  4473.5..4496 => 1.06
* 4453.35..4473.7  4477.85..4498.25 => 1.12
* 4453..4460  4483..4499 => 1.16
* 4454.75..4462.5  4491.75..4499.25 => 1.15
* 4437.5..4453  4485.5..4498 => 1.09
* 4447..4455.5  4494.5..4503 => 1.02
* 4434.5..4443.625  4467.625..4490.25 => 1.01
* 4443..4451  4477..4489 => 1.02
